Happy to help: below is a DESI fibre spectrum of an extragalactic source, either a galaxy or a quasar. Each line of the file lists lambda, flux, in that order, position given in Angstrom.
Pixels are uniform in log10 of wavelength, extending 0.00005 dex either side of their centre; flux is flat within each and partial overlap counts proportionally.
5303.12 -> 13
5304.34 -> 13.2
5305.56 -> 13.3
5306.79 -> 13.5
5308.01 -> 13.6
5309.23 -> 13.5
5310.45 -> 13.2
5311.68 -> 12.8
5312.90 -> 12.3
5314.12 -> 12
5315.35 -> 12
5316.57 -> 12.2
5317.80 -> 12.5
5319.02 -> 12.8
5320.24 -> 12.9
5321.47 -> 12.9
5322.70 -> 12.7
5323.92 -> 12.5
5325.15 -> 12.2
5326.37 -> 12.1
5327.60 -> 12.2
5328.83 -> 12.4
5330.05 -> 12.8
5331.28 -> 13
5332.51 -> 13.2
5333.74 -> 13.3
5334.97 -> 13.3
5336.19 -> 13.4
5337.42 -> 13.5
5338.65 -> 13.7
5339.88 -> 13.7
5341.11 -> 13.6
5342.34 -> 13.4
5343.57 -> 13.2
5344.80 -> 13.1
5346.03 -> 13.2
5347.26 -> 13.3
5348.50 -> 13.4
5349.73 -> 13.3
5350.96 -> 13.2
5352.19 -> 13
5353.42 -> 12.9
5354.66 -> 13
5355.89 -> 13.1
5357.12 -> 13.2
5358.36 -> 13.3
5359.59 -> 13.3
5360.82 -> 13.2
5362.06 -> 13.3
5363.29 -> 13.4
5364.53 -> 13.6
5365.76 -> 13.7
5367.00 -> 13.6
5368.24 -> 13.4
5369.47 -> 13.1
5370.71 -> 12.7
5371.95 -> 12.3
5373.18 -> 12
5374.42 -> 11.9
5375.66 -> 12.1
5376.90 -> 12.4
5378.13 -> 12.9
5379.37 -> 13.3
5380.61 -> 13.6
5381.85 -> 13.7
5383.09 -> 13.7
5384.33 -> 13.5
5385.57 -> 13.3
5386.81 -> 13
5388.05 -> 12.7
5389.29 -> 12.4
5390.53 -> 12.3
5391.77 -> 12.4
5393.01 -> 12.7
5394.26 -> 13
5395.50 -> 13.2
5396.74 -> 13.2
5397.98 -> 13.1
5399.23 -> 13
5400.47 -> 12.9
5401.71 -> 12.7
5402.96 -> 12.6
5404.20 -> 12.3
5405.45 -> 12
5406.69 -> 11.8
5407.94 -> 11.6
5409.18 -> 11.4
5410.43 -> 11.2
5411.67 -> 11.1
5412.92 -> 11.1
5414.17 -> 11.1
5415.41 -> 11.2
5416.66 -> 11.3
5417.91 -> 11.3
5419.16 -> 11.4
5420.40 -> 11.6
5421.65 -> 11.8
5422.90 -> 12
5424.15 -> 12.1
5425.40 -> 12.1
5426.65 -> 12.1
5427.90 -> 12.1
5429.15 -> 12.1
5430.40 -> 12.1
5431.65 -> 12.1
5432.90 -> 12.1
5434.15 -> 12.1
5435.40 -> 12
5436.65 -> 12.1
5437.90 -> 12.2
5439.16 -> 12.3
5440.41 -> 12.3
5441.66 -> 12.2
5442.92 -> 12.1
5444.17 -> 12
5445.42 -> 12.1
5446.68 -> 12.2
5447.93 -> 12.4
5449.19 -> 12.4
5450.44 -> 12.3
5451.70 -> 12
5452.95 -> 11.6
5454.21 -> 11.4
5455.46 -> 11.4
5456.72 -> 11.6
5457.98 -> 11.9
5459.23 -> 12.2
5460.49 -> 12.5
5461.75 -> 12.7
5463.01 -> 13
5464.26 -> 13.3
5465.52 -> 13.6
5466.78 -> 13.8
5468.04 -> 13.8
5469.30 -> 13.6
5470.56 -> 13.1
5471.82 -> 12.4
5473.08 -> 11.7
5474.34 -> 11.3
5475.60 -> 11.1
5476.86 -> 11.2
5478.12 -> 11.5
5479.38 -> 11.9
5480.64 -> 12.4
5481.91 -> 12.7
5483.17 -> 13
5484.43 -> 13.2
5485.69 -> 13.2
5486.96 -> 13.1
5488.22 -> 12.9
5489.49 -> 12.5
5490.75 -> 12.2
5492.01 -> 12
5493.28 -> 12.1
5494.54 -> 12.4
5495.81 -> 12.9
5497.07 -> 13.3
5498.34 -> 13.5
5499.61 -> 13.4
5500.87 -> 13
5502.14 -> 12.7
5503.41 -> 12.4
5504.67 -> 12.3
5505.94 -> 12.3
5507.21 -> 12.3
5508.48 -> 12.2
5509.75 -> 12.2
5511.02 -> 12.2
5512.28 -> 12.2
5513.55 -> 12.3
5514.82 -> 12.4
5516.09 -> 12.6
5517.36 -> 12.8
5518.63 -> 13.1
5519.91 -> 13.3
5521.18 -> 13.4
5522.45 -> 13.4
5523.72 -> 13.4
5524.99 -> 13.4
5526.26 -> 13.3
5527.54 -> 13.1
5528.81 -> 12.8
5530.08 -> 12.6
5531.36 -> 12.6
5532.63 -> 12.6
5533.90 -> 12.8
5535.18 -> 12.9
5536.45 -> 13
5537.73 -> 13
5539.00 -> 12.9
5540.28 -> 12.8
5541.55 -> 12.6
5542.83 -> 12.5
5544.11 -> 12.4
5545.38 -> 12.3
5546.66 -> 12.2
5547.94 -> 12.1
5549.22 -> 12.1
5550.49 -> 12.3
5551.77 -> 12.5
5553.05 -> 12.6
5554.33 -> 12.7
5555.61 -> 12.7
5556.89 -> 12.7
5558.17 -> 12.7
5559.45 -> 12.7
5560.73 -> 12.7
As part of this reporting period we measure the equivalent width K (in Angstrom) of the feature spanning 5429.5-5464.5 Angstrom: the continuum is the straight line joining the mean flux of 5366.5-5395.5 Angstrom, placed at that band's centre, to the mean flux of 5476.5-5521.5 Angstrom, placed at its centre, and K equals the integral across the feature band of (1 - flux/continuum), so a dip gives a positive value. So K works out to 1.5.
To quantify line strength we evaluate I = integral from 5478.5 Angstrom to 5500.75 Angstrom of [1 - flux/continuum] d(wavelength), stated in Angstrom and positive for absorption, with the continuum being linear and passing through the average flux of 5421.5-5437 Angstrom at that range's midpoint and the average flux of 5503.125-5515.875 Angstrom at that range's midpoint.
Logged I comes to -0.91 Angstrom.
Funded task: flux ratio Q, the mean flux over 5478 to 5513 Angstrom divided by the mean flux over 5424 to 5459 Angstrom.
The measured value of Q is 1.04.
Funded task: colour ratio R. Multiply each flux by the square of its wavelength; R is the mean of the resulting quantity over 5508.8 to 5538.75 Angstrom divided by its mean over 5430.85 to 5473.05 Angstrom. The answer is 1.06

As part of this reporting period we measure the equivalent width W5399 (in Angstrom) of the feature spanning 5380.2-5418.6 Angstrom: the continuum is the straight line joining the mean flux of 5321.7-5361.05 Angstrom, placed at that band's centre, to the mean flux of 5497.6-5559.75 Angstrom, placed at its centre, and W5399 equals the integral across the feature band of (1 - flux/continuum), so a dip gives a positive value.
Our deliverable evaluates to 1.7 Angstrom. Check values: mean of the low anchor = 13.1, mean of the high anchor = 12.7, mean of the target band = 12.4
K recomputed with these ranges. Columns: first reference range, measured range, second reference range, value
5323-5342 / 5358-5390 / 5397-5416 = -1.62 Angstrom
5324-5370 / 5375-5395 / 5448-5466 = -0.12 Angstrom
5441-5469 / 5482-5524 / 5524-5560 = -0.58 Angstrom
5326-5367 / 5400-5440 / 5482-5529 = 3.49 Angstrom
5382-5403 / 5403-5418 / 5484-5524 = 1.64 Angstrom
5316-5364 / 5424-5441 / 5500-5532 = 1.00 Angstrom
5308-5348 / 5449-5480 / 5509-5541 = 1.39 Angstrom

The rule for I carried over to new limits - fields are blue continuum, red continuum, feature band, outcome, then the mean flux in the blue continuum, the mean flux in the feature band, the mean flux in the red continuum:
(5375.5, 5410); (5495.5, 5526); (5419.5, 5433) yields 0.8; 12.7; 12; 12.8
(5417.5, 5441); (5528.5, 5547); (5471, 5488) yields 0.1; 12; 12.2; 12.7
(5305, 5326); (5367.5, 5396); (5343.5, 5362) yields -0.5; 12.7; 13.2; 12.9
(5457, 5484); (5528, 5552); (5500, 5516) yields 0.2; 12.5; 12.4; 12.6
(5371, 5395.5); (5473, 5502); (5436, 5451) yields 0.5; 12.8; 12.2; 12.5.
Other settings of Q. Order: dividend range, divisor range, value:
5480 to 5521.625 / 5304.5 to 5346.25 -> 0.98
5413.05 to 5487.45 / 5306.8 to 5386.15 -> 0.94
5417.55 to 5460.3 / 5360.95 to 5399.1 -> 0.92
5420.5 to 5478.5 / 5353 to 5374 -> 0.93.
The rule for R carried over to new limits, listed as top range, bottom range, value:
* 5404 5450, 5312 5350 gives 0.95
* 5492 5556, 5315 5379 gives 1.04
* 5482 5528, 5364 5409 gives 1.04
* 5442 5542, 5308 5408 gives 1.02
